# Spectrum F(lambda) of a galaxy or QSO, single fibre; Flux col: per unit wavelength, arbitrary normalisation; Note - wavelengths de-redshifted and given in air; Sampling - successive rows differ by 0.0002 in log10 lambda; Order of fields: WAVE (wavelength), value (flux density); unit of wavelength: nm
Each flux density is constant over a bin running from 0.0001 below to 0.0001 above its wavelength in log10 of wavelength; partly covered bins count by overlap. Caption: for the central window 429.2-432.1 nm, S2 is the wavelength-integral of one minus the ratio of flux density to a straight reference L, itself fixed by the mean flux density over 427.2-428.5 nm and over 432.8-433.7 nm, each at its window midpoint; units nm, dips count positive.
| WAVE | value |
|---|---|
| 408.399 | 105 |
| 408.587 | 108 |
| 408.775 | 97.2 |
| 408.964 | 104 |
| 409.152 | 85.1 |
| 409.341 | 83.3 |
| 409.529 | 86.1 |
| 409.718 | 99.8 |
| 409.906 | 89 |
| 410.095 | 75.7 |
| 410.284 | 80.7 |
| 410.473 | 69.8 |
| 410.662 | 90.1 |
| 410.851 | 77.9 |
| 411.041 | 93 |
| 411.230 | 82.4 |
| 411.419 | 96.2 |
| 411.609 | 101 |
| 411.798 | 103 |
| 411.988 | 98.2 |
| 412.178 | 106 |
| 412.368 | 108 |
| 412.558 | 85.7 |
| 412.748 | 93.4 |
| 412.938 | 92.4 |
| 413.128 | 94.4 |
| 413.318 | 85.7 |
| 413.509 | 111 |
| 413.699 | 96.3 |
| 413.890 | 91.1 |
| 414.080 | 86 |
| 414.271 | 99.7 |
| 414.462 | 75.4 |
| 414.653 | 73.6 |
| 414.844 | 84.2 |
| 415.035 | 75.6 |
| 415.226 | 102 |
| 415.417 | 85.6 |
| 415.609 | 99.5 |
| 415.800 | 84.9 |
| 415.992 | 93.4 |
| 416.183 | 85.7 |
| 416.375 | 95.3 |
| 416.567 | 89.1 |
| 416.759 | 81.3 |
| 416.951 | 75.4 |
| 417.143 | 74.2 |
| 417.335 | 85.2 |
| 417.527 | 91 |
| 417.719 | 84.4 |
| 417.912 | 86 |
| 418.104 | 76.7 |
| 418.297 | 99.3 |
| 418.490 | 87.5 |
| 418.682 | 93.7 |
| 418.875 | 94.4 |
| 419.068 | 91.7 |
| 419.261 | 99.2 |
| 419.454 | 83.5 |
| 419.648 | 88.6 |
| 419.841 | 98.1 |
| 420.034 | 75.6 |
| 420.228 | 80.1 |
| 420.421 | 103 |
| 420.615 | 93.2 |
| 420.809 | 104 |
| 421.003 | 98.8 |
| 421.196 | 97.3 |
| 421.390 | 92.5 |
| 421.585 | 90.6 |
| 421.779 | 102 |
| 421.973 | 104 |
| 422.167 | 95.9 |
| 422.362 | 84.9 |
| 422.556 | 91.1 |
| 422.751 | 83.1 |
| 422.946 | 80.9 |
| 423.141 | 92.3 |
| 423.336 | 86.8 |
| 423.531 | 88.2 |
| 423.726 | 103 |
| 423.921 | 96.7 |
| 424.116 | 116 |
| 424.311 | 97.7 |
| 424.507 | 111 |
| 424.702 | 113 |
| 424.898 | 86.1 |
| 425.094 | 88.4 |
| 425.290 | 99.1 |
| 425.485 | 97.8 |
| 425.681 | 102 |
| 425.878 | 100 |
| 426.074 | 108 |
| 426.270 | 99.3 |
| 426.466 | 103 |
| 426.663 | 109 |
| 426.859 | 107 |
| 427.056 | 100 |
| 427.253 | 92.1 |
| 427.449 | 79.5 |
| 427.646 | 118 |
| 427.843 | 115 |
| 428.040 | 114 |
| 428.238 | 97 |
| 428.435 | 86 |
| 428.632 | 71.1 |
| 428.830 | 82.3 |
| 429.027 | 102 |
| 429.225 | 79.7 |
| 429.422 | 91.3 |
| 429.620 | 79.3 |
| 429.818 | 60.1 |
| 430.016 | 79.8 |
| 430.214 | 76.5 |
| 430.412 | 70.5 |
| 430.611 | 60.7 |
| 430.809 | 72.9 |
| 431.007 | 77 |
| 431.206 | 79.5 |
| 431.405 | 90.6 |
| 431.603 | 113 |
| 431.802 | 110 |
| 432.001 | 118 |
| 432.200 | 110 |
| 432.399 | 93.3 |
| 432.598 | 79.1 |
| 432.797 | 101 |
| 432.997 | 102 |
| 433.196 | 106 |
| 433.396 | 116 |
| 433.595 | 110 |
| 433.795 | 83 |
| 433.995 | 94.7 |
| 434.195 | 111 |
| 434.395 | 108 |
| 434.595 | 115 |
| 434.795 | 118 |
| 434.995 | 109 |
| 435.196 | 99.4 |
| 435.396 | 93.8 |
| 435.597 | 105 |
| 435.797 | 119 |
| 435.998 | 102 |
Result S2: 0.57 nm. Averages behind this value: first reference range 101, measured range 84.1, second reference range 108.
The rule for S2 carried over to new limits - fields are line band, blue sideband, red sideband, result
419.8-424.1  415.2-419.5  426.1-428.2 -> 0.107 nm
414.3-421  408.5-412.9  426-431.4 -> 0.191 nm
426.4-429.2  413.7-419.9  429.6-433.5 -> -0.258 nm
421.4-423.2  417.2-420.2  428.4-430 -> -0.117 nm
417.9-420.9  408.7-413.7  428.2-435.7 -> 0.050 nm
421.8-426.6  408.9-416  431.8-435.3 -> 0.053 nm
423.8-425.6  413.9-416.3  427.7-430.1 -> -0.253 nm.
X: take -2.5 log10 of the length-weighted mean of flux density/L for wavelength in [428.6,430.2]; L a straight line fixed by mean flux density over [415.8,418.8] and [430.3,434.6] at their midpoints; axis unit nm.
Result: 0.16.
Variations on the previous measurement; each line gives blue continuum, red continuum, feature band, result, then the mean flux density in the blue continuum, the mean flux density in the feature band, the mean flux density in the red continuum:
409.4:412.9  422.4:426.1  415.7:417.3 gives 0.100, 90.9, 85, 96.5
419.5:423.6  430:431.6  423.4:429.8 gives -0.156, 91.9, 97.3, 78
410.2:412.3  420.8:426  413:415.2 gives 0.040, 91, 88.9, 96.3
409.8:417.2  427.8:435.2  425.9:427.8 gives -0.103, 89.4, 102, 94.1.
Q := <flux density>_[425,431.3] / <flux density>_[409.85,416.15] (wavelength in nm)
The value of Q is 1.0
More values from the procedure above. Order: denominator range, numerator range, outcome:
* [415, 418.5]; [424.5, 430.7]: 1.07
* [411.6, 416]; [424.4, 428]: 1.10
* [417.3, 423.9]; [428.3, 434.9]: 1.01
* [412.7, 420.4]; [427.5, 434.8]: 1.06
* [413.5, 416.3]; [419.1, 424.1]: 1.04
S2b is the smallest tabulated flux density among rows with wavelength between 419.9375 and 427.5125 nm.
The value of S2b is 75.6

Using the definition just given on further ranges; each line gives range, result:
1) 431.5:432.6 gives 79.1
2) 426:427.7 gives 79.5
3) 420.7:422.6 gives 84.9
